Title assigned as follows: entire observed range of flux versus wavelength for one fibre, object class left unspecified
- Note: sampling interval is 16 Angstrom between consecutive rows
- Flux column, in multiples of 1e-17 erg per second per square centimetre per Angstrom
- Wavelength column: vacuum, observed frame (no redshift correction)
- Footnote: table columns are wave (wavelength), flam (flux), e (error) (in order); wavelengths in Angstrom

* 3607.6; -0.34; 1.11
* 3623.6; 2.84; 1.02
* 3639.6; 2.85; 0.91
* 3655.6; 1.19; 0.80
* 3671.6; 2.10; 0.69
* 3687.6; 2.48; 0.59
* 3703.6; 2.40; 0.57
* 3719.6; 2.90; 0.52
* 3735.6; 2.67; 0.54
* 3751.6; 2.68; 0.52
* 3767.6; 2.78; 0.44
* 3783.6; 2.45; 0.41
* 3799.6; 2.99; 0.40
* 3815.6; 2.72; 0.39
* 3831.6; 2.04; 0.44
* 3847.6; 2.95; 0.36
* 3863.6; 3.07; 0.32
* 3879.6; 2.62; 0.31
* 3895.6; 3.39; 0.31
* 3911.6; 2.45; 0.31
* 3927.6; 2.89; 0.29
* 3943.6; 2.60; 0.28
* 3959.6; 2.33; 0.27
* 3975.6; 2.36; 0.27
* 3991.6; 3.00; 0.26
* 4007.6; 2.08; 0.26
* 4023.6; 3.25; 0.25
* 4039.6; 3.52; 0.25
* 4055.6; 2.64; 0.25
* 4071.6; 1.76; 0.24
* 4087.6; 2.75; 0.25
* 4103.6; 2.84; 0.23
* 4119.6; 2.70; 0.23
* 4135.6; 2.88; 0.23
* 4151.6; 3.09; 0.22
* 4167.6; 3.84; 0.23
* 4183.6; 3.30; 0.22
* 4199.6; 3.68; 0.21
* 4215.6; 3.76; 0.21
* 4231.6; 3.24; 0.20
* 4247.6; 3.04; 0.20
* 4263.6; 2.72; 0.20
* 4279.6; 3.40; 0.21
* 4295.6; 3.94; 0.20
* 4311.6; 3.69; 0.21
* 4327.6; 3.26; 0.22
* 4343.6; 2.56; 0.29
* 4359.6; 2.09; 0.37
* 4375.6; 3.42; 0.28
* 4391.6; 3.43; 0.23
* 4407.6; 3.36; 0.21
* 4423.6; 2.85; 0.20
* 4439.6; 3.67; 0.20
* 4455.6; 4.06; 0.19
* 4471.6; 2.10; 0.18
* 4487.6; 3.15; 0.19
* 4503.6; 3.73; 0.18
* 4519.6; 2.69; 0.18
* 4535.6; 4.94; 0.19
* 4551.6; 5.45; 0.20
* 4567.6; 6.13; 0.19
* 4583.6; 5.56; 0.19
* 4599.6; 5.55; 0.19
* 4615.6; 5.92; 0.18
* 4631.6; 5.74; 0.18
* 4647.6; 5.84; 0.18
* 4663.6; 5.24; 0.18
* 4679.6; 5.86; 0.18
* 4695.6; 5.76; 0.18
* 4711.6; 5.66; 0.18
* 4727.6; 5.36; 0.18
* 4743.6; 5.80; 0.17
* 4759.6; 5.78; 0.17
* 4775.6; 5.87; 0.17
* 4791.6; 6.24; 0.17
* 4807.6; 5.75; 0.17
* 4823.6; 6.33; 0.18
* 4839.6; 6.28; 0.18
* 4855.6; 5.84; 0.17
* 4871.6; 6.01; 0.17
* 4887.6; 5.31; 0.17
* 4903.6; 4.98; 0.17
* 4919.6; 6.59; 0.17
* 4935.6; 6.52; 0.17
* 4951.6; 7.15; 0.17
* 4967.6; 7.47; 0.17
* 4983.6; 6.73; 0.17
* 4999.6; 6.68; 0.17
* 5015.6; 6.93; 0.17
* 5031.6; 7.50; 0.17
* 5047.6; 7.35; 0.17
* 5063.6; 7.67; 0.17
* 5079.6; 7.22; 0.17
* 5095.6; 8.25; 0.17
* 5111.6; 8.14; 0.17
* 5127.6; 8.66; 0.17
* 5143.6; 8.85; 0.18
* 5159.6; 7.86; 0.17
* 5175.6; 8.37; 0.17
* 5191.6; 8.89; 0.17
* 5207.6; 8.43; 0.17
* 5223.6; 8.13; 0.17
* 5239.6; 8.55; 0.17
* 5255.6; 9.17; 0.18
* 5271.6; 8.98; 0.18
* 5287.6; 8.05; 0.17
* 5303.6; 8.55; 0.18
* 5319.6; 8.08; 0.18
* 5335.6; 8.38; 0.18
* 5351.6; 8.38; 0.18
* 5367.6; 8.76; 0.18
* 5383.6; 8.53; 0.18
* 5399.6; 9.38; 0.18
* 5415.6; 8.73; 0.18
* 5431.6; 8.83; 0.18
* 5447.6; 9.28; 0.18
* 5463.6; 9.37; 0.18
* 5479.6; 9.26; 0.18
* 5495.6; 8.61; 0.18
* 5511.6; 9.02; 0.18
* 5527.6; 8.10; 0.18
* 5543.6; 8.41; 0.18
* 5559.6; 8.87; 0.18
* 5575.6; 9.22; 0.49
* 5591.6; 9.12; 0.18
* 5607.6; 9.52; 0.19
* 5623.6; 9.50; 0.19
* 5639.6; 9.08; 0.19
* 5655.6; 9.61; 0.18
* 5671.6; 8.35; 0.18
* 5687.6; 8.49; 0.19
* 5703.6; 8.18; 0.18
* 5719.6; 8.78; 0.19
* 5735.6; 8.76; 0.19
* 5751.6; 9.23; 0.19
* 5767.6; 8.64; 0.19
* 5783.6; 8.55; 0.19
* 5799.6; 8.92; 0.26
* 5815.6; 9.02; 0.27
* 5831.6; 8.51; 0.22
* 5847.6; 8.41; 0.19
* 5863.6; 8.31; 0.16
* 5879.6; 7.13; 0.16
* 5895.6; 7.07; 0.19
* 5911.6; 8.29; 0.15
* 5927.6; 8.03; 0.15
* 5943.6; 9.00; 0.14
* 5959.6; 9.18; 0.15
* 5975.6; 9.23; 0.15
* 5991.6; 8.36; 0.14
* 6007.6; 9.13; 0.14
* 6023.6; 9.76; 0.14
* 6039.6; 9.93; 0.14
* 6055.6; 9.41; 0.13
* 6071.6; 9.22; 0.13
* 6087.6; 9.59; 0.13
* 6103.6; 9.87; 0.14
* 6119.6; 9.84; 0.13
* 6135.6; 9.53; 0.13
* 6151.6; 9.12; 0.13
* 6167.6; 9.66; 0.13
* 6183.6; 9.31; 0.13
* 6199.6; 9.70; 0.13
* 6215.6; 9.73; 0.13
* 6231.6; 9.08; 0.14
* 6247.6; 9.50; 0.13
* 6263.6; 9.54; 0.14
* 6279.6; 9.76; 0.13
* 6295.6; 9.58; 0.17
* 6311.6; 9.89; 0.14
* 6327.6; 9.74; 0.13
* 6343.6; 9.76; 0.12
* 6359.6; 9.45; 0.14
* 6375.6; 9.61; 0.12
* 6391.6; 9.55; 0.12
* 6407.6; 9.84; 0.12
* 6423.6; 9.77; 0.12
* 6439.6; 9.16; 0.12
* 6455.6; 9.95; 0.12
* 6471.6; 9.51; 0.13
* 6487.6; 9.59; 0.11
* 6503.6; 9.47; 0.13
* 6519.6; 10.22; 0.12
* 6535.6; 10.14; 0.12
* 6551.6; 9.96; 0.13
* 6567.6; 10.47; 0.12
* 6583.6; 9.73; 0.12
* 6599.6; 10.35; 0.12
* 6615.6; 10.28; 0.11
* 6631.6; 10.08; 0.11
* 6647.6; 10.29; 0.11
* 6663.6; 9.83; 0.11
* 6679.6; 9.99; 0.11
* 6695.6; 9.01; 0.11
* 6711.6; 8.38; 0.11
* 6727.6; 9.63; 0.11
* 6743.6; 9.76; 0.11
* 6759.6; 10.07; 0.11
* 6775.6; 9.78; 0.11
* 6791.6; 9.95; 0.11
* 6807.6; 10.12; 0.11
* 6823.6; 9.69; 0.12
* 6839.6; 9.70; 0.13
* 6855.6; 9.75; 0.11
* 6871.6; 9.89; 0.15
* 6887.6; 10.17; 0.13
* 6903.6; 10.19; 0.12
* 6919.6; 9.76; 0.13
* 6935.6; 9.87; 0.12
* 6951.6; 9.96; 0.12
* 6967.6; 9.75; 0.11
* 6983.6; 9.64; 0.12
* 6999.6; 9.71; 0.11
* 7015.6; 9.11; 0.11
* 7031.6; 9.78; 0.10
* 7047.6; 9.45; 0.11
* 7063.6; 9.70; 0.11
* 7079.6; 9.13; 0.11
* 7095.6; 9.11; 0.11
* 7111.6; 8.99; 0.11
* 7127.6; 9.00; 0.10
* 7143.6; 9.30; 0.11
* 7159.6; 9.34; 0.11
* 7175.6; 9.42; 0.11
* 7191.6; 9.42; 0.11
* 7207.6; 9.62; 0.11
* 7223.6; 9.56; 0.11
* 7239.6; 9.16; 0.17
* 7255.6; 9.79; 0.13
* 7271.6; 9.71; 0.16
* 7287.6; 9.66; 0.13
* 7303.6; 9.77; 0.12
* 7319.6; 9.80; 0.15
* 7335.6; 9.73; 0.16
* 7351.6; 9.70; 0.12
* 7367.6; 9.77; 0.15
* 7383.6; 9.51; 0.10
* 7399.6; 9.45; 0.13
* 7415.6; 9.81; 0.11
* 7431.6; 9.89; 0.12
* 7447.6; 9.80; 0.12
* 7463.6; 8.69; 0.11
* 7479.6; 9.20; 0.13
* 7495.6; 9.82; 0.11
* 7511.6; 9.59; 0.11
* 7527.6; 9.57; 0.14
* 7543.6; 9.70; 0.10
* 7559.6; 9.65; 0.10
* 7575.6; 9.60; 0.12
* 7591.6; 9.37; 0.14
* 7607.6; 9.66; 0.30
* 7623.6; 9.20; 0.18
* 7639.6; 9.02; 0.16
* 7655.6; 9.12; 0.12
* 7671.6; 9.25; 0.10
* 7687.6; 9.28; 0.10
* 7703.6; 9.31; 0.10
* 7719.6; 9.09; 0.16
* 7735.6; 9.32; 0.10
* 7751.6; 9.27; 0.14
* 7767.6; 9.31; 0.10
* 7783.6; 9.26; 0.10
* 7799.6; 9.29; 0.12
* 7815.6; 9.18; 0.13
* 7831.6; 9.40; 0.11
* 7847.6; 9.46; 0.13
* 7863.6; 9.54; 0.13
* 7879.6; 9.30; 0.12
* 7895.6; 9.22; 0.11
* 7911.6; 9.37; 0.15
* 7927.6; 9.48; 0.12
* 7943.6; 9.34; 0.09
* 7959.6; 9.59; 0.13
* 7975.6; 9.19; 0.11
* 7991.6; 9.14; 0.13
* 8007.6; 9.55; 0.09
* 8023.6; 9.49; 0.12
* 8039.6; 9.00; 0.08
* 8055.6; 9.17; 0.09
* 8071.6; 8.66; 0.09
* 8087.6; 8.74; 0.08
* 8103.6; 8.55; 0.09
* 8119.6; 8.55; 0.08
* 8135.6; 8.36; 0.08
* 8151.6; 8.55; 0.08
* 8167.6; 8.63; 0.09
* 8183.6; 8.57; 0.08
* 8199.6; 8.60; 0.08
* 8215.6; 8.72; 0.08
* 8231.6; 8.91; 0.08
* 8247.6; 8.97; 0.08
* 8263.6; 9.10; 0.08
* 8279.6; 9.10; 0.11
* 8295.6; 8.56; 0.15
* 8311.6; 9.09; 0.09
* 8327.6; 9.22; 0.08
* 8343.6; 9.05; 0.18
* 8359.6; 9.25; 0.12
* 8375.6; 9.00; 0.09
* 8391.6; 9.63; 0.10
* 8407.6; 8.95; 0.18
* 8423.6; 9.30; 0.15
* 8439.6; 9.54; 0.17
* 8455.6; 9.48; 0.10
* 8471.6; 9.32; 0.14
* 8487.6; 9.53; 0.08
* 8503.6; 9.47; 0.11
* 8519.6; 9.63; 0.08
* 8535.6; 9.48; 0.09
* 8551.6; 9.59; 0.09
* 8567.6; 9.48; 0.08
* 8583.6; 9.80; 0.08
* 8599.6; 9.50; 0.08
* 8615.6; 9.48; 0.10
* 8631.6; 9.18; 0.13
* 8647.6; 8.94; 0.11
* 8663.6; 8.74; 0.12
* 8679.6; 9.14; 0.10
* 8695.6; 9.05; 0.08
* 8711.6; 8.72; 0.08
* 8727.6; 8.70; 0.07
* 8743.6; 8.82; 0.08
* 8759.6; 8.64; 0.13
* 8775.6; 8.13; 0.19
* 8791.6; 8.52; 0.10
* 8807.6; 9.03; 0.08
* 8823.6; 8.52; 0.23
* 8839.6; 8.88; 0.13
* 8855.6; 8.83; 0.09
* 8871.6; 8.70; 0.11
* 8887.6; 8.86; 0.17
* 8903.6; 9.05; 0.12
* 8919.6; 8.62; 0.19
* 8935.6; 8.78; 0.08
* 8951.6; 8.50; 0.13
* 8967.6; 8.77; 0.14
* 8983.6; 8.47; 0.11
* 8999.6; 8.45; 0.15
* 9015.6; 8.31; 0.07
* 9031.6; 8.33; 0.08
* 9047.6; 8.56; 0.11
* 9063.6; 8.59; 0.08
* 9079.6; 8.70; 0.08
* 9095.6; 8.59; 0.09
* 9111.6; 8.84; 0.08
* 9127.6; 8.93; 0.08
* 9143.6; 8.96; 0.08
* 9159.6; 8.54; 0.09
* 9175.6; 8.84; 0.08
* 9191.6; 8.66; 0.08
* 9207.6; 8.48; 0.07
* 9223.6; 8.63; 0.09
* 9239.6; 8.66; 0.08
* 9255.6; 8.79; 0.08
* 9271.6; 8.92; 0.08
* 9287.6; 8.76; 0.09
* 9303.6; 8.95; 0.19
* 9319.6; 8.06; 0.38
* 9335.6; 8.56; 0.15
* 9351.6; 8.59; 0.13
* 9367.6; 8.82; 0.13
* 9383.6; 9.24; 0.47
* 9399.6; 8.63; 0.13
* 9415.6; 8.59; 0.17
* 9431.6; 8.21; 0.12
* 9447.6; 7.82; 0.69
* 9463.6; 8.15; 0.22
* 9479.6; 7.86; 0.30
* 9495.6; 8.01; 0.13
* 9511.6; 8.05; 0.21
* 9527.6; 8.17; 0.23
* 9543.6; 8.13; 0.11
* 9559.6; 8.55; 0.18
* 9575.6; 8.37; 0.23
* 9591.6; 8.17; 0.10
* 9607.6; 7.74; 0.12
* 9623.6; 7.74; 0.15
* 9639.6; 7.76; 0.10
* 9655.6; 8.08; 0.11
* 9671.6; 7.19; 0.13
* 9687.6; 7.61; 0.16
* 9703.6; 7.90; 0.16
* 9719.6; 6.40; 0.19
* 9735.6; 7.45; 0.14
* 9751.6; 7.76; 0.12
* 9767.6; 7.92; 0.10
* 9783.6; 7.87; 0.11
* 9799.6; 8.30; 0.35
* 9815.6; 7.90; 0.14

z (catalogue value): 0.138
